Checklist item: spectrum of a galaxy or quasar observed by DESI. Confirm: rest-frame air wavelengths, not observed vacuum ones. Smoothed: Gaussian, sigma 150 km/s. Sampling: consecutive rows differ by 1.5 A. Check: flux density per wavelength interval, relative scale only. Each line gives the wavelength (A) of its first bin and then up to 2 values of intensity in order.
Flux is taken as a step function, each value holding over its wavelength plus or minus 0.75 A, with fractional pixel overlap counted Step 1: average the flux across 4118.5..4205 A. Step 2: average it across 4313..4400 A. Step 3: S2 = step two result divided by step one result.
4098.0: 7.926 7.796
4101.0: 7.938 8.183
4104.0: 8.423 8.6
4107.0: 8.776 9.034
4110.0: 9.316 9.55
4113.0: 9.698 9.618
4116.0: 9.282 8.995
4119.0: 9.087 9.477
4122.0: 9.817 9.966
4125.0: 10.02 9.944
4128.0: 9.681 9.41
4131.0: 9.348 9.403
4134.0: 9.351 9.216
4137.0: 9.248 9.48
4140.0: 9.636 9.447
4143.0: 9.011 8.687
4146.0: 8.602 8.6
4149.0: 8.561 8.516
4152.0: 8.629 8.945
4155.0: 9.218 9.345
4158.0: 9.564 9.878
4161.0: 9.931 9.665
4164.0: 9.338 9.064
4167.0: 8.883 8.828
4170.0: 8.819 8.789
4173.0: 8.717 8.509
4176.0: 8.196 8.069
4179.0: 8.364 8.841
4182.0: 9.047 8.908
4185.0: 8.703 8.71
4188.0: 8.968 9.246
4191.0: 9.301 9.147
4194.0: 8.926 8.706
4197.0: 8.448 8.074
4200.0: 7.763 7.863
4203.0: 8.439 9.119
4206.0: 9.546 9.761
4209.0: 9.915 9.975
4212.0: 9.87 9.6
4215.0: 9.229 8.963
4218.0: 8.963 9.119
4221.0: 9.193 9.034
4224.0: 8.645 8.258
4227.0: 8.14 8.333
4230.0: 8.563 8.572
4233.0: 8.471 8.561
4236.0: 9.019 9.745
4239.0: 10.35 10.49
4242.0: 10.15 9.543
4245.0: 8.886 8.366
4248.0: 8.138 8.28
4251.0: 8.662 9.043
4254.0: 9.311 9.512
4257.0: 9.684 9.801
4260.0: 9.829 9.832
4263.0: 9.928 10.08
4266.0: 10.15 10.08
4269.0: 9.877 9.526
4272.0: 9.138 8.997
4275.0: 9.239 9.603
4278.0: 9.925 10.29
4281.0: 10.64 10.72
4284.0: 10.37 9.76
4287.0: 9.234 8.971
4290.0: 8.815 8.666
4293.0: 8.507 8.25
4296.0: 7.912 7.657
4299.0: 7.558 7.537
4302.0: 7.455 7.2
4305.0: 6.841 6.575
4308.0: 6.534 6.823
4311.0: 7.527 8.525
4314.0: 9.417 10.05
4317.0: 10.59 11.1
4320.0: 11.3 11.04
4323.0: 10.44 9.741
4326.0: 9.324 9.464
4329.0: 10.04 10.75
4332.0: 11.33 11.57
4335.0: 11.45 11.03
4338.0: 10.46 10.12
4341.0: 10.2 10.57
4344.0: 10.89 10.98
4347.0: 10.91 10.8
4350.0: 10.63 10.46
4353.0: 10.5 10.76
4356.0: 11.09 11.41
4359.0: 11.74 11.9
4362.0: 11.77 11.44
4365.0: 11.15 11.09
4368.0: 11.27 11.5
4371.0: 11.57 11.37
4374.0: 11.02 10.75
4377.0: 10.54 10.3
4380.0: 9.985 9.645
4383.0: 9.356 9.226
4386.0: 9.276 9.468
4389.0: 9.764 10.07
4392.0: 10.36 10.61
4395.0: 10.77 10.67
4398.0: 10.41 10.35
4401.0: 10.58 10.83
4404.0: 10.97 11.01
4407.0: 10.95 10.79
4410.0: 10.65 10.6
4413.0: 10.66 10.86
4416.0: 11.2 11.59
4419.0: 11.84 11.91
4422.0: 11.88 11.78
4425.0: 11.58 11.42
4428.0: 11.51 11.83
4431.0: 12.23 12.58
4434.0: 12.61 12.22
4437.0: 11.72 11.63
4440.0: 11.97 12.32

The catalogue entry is 1.18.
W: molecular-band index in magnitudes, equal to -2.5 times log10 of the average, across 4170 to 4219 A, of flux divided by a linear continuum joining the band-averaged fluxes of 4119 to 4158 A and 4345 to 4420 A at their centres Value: 0.08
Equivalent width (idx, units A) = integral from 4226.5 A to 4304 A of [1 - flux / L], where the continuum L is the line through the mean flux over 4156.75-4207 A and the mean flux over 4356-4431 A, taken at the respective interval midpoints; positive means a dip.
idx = 4.1 A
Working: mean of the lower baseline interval 8.87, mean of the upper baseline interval 10.9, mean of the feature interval 9.15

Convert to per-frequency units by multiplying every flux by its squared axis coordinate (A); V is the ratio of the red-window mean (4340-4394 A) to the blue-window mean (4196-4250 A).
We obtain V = 1.3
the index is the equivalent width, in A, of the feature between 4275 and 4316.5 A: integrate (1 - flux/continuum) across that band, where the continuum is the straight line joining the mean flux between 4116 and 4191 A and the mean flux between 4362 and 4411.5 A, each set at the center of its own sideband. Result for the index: 5.83 A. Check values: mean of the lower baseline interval 9.12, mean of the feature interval 8.59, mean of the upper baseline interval 10.6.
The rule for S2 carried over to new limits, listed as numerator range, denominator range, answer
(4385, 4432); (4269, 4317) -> 1.25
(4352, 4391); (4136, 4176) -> 1.18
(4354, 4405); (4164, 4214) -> 1.20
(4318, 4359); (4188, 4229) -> 1.19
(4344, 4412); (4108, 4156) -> 1.15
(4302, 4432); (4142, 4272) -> 1.16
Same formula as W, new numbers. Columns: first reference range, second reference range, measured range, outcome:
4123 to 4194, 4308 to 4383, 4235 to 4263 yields 0.047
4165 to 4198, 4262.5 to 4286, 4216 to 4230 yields 0.066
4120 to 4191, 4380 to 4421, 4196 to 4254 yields 0.063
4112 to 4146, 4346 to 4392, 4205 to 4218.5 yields 0.036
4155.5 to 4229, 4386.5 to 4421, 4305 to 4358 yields 0.006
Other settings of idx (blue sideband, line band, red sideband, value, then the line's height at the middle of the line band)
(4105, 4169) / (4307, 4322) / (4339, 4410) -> 1.6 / 10.3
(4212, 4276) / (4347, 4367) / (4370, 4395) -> -2.1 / 10.1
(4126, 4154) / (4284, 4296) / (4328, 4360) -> 1.7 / 10.4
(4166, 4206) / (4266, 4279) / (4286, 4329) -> -1.3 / 8.7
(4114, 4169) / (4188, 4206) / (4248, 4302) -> 1.1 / 9.28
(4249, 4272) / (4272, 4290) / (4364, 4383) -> 0.1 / 9.8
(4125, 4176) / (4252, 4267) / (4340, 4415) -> 0.2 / 9.89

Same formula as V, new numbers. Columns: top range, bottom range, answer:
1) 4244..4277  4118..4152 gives 1.07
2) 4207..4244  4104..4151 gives 1.04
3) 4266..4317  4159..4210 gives 1.04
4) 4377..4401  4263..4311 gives 1.20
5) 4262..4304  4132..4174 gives 1.07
